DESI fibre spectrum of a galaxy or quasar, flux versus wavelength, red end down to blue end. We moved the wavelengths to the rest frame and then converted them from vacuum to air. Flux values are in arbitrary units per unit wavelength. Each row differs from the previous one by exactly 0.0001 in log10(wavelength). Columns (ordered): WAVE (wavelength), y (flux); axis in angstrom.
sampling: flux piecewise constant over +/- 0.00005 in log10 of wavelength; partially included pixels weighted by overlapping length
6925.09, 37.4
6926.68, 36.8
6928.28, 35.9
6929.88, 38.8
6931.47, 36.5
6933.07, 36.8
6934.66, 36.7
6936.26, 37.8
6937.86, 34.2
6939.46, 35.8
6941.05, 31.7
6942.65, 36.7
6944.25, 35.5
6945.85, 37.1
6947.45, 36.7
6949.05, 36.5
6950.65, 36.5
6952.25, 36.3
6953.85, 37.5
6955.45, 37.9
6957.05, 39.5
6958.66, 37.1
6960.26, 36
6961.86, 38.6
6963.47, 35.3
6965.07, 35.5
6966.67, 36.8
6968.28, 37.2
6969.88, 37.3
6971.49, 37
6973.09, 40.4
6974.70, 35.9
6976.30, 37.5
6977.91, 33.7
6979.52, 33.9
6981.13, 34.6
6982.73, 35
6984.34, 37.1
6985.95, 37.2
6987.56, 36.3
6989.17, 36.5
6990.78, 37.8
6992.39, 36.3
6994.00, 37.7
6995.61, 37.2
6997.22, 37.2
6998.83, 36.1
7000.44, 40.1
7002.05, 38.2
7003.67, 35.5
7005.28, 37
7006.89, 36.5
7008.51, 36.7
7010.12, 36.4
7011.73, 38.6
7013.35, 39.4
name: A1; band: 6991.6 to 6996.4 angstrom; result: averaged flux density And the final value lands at 37.1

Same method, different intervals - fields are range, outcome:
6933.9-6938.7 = 36.2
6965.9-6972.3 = 37.1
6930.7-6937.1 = 36.9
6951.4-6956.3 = 37.3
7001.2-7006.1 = 36.9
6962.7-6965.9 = 35.5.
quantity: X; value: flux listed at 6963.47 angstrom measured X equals 35.3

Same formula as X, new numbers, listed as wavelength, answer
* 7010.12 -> 36.4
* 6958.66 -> 37.1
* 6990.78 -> 37.8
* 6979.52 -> 33.9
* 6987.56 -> 36.3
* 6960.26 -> 36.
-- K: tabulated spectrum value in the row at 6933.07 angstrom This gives 36.8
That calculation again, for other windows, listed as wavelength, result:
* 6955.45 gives 37.9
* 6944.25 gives 35.5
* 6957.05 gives 39.5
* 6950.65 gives 36.5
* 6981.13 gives 34.6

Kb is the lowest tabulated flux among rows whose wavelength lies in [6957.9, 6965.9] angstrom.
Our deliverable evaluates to 35.3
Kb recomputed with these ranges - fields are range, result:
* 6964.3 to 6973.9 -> 35.5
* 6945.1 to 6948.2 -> 36.7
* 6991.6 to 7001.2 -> 36.1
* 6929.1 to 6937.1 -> 36.5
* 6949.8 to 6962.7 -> 36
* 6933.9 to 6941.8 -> 31.7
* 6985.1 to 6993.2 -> 36.3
